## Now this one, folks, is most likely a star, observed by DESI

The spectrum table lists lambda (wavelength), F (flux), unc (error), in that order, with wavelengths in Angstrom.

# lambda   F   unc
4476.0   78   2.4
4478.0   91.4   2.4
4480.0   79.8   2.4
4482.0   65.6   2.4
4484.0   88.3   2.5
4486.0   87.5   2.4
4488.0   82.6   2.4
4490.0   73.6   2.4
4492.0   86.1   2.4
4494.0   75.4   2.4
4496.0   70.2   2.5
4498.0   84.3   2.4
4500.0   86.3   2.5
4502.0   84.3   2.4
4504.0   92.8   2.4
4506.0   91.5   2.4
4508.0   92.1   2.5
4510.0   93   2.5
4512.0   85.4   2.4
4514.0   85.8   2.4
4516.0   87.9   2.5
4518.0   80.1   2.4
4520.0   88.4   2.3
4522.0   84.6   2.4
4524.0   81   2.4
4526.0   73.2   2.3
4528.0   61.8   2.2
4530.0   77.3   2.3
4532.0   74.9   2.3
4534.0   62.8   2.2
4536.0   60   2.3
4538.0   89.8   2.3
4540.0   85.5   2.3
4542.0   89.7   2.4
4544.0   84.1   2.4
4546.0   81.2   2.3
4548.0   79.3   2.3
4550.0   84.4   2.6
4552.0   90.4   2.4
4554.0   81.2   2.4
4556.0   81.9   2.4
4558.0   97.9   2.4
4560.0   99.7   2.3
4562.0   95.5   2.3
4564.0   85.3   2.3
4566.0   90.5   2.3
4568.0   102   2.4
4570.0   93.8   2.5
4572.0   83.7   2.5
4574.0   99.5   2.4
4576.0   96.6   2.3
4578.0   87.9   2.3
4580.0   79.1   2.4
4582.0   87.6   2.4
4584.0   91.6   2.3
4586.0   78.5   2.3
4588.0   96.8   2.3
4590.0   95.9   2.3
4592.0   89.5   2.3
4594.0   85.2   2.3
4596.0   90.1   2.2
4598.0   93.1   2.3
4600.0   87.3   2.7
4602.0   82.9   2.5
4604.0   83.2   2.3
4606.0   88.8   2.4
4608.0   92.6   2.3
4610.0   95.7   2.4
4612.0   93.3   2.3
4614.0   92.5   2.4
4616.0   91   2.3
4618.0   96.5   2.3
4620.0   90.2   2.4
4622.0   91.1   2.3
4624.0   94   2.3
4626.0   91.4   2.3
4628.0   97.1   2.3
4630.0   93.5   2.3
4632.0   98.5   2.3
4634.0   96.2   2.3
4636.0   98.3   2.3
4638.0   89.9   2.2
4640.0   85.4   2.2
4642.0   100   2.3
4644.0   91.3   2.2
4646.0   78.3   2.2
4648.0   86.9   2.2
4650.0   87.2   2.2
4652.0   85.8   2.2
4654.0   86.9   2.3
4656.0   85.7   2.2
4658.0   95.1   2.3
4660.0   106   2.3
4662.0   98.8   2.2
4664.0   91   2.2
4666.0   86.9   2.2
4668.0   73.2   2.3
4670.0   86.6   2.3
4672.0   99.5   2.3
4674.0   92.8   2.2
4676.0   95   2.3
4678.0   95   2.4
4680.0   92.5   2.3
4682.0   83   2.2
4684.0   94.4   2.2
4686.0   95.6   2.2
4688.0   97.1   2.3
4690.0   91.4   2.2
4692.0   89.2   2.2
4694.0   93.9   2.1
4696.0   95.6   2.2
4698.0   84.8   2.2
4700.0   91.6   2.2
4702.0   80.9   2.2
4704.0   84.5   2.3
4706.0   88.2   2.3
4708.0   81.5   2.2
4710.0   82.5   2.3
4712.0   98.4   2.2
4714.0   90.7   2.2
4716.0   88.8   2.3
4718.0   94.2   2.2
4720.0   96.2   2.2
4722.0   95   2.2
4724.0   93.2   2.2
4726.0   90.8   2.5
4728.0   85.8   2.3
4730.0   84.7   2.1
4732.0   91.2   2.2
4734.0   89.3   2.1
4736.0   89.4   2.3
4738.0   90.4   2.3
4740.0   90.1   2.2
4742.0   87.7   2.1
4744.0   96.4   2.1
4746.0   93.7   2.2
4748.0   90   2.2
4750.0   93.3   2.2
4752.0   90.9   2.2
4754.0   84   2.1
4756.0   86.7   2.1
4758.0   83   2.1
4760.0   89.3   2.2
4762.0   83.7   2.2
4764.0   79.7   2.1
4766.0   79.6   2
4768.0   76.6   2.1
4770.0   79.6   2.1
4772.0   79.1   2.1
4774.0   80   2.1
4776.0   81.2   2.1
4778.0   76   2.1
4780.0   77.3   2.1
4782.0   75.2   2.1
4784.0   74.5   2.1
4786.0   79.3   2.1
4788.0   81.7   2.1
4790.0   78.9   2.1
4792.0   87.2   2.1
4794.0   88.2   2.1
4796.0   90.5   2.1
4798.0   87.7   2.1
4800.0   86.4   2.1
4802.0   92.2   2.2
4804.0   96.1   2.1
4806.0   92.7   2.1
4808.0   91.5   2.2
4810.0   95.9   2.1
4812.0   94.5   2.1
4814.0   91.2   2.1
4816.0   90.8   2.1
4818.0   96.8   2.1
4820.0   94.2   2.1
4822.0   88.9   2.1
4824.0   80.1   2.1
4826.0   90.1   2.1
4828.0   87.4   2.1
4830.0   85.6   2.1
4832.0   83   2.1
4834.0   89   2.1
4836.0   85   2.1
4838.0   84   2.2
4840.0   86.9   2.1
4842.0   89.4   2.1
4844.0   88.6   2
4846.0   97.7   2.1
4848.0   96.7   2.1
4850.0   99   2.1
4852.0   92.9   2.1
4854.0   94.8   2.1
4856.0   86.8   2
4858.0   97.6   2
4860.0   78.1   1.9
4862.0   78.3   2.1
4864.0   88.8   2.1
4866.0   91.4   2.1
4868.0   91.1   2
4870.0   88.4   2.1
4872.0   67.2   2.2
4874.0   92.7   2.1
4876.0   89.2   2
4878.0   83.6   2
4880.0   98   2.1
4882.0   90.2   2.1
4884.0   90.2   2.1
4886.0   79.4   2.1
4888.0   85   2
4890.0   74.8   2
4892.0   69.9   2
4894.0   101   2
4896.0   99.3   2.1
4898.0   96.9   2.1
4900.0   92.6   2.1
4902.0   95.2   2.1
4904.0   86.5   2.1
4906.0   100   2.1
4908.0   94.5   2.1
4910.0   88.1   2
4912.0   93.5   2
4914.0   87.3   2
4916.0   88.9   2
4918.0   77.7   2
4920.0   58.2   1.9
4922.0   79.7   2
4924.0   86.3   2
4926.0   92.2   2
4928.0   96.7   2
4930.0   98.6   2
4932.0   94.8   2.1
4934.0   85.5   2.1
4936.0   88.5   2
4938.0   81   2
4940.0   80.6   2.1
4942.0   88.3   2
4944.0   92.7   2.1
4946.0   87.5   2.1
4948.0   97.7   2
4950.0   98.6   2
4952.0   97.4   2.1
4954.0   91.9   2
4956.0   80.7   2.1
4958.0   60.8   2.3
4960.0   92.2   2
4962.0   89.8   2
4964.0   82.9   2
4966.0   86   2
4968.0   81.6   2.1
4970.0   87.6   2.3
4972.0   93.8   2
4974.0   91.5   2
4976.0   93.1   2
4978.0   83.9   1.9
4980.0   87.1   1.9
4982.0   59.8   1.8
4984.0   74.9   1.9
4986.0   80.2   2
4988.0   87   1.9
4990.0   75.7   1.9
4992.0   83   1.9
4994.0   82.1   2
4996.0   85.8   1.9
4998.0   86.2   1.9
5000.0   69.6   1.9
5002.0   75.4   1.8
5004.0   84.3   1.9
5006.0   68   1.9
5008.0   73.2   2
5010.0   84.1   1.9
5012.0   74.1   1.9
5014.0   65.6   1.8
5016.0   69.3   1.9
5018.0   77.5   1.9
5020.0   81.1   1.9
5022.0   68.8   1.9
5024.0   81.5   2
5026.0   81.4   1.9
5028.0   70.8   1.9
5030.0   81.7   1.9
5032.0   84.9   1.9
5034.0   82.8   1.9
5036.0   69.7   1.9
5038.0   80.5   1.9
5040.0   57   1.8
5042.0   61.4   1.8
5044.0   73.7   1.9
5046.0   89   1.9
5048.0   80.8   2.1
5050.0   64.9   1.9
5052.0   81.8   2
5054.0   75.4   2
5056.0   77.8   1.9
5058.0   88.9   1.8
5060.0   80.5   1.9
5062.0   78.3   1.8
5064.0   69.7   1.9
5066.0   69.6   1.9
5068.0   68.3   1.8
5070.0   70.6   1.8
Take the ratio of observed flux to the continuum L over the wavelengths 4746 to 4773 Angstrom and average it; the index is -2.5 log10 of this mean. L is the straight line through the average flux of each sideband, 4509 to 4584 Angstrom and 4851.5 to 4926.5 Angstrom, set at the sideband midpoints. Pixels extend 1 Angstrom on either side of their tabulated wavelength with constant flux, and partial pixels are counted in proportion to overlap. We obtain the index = 0.02 mag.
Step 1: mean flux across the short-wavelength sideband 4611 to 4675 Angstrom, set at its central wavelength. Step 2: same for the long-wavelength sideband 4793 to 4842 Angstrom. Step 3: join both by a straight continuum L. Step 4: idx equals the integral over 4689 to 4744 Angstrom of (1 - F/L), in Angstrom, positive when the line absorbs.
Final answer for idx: 0.59 Angstrom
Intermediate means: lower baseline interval 91.6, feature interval 89.8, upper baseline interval 89.5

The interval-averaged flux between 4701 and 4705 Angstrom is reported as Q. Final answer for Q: 82.7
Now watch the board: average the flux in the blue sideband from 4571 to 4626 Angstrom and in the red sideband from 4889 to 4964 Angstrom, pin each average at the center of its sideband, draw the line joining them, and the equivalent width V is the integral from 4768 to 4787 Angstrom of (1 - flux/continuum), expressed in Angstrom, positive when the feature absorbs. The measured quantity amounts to 2.4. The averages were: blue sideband 90.2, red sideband 88.2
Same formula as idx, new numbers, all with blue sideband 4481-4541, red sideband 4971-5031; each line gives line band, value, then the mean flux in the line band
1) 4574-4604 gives -3.03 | 88.9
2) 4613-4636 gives -3.83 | 94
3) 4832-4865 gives -4.04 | 89.4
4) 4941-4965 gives -2.77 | 88.4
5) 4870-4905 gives -3.64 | 87.8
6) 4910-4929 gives -1.28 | 84.7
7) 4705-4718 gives -1.39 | 88.8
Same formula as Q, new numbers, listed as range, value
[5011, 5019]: 71.6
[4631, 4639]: 95.7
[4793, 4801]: 88.2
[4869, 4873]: 77.8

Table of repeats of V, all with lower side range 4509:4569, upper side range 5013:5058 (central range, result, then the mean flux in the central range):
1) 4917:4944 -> -2.8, 85.5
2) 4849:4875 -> -3.2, 88.2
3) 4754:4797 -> -0.8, 81.4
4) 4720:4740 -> -2.4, 90.3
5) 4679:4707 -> -3.1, 90.2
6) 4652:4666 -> -1.9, 92.8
